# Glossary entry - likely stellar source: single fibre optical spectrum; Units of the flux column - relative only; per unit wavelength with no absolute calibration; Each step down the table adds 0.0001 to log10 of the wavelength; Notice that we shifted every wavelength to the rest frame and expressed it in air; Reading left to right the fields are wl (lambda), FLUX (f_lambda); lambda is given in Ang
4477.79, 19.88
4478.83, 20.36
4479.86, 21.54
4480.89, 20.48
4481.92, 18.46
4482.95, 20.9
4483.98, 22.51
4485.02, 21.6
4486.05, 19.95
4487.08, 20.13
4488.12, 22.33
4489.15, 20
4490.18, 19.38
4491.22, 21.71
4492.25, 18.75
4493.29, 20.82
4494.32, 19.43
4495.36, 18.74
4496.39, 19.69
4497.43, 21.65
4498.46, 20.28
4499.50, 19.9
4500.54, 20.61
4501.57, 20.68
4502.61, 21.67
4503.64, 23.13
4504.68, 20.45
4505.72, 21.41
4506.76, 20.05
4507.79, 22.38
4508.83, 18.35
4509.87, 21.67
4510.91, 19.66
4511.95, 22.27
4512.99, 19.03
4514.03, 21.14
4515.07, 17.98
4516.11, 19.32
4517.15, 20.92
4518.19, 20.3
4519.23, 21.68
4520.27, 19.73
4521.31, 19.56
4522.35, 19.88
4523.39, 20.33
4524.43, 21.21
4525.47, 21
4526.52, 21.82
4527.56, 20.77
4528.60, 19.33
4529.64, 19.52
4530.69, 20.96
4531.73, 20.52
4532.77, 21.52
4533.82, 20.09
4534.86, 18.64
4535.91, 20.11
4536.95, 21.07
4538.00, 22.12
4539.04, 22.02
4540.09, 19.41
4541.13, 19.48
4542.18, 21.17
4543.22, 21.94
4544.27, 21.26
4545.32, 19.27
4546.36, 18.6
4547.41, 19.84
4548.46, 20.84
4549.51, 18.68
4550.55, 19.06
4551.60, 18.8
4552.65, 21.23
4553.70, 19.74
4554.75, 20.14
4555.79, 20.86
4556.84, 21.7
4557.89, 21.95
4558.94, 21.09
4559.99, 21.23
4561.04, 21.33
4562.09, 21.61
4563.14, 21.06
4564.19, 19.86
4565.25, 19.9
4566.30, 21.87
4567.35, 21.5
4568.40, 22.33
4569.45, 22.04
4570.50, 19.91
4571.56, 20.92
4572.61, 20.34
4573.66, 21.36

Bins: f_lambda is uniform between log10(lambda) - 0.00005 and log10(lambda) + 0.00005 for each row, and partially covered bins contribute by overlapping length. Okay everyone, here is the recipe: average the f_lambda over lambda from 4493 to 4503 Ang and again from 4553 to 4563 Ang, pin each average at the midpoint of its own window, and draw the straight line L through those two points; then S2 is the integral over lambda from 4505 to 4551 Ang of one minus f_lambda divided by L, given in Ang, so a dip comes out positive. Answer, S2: 0.7 Ang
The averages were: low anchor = 20.3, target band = 20.4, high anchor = 21.1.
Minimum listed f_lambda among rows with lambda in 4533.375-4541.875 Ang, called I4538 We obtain 18.64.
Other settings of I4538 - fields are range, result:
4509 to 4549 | 17.98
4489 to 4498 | 18.74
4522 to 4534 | 19.33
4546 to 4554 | 18.6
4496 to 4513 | 18.35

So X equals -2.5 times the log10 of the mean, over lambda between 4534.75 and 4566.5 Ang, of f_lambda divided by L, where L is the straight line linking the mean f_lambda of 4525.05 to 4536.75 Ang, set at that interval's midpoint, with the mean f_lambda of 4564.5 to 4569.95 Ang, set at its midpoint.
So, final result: 0.02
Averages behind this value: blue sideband 20.4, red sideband 21.5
